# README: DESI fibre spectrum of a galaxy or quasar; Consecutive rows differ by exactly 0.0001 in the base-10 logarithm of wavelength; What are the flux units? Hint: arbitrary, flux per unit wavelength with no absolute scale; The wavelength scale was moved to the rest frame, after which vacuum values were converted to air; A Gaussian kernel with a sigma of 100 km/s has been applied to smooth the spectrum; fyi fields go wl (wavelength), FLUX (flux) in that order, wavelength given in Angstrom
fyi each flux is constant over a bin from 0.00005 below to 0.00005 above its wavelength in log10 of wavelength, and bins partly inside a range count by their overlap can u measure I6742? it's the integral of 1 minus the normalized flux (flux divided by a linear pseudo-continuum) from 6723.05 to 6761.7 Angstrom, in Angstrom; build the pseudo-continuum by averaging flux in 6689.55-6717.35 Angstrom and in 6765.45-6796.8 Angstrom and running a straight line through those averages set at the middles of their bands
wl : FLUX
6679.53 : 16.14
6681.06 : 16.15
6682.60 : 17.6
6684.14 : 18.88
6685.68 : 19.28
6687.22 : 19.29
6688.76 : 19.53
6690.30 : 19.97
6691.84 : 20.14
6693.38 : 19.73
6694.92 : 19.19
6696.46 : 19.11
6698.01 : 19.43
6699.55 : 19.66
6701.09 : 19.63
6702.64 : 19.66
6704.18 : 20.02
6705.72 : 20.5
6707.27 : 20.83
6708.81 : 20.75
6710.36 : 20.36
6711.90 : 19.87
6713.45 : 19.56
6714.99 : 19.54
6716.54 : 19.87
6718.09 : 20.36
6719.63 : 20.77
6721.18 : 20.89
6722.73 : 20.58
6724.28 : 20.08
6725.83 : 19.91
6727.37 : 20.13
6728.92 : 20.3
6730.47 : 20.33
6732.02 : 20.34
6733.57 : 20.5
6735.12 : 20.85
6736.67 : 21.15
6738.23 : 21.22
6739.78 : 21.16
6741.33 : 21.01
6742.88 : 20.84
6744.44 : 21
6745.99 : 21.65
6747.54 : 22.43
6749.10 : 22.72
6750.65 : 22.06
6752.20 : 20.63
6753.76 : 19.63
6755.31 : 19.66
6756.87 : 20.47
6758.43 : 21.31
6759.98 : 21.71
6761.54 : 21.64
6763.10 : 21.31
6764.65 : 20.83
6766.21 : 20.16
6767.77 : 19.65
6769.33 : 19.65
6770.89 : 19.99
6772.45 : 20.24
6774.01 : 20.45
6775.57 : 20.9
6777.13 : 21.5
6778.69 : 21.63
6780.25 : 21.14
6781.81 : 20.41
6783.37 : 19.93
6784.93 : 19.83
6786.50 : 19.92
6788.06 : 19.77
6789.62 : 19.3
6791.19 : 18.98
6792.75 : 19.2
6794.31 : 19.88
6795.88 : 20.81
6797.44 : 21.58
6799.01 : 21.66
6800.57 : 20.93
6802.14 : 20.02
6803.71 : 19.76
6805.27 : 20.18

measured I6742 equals -1.7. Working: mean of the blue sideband 19.9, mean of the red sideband 20.2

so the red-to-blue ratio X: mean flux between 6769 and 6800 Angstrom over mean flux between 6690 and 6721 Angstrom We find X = 1.02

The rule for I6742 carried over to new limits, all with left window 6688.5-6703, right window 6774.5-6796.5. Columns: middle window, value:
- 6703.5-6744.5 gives -1.4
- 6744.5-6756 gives -0.7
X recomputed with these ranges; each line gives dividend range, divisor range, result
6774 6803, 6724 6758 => 0.98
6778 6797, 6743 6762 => 0.95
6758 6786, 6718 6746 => 1.00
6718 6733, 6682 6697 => 1.06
